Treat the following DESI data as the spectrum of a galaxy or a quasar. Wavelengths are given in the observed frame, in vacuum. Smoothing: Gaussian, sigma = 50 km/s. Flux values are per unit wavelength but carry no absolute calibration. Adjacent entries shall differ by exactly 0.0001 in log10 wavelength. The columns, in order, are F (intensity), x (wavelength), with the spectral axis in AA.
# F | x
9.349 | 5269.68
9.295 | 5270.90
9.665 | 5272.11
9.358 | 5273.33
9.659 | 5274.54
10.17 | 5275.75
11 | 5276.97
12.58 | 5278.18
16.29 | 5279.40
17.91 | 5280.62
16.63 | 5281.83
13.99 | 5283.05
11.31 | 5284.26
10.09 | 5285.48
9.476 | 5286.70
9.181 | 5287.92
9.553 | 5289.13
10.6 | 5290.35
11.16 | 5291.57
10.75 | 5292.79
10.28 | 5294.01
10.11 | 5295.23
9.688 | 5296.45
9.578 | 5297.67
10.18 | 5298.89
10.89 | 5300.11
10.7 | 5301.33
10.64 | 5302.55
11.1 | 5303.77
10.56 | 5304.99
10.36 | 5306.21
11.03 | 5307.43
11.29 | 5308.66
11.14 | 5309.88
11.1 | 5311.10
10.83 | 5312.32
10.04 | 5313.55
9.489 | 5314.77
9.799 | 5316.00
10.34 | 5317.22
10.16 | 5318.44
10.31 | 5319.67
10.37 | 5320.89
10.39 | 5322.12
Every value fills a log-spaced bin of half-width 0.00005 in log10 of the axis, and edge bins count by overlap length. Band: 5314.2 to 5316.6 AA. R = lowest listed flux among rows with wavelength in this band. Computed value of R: 9.489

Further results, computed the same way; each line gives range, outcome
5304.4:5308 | 10.36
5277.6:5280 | 12.58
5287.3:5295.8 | 9.181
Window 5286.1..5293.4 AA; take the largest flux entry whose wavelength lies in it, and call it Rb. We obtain 11.16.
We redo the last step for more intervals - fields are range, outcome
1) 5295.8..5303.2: 10.89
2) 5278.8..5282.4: 17.91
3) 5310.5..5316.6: 11.1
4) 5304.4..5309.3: 11.29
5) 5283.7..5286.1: 11.31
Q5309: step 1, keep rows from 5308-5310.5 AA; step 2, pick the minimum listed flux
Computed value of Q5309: 11.14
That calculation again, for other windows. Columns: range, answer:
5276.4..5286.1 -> 10.09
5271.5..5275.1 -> 9.358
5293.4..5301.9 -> 9.578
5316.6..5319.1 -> 10.16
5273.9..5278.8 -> 9.659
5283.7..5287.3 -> 9.476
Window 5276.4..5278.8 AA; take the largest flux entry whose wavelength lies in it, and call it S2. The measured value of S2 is 12.58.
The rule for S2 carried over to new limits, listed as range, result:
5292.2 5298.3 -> 10.75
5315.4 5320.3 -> 10.34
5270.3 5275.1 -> 9.665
